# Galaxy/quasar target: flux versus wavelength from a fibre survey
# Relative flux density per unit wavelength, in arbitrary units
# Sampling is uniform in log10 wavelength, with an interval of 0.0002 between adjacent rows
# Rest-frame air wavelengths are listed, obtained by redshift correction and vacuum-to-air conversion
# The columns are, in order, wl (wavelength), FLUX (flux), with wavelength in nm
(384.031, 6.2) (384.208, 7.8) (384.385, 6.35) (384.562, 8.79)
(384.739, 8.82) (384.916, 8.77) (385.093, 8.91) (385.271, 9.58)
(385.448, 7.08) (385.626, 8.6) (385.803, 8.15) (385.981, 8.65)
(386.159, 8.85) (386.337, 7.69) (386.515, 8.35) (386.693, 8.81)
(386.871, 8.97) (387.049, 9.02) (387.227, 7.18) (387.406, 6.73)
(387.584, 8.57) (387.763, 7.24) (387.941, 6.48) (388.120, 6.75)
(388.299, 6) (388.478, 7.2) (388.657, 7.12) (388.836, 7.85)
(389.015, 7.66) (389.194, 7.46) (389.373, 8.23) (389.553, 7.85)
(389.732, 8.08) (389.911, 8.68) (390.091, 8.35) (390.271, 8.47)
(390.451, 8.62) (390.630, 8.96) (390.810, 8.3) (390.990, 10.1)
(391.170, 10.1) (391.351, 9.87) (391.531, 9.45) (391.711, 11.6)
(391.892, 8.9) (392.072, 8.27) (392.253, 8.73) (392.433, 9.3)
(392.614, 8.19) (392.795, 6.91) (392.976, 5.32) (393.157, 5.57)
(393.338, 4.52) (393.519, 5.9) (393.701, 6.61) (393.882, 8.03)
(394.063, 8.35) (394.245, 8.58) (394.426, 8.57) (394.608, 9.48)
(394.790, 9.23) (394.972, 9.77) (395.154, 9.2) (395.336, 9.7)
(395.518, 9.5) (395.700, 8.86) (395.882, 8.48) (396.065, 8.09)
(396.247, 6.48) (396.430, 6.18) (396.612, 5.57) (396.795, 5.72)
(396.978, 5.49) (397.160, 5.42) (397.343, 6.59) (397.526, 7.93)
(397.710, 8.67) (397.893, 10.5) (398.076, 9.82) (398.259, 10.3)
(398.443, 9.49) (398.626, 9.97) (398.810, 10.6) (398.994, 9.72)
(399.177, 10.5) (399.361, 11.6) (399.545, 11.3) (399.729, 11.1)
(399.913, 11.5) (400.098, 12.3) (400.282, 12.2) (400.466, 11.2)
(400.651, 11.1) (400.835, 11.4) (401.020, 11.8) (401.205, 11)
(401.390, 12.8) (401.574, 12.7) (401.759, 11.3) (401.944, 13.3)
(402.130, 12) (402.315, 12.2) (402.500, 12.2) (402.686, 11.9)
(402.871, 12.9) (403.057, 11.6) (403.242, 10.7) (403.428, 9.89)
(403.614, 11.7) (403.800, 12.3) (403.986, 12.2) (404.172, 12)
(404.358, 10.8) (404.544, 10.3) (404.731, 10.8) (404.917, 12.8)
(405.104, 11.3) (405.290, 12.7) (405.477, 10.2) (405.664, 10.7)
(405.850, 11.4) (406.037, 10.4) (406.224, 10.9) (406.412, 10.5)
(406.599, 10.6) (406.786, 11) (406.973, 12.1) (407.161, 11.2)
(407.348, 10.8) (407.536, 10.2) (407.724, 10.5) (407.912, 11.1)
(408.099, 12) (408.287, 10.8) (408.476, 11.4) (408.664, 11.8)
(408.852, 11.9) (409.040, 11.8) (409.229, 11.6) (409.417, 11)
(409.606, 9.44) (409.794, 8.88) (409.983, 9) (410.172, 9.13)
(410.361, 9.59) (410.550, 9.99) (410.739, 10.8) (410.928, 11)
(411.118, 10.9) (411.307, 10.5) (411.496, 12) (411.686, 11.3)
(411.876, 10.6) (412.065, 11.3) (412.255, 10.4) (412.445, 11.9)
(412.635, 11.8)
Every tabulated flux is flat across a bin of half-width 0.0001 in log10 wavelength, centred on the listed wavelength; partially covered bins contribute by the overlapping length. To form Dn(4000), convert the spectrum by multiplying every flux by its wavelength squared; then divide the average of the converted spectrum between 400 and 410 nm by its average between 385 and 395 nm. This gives 1.5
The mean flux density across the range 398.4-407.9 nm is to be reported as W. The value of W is 11.3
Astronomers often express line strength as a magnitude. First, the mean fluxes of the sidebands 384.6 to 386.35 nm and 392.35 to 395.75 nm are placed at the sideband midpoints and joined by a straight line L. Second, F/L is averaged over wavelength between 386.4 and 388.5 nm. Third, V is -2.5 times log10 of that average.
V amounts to 0.109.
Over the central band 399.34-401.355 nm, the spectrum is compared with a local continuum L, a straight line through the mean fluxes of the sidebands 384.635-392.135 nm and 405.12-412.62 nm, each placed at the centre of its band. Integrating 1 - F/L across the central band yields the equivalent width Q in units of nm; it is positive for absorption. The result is -0.35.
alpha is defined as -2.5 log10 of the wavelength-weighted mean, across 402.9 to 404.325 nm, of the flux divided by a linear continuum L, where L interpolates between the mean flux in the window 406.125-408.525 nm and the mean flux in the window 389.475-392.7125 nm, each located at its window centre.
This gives -0.097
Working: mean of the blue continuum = 8.99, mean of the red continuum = 11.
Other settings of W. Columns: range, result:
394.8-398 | 7.82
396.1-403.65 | 10.2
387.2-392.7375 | 8.27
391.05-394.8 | 8.16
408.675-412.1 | 10.6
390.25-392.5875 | 9.28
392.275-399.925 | 8.37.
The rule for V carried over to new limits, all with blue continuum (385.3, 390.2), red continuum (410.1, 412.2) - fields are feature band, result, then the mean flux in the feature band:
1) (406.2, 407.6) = -0.08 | 10.9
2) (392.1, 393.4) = 0.20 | 7.05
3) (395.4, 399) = 0.11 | 8.15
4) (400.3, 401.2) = -0.21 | 11.4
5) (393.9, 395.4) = -0.04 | 9.05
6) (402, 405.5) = -0.19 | 11.6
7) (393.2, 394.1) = 0.30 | 6.53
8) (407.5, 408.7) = -0.08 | 11.1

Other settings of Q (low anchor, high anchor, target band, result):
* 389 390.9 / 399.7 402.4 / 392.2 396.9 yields 0.98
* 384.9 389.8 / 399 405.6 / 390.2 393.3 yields 0.14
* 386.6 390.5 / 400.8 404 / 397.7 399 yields 0.09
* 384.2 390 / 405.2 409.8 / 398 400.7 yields -0.29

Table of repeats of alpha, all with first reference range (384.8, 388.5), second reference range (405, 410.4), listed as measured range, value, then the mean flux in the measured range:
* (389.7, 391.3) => -0.048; 8.9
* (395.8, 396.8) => 0.336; 6.82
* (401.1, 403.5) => -0.177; 11.9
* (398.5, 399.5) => -0.088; 10.5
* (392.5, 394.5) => 0.268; 6.97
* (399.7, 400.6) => -0.187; 11.7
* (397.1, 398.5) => 0.105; 8.64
